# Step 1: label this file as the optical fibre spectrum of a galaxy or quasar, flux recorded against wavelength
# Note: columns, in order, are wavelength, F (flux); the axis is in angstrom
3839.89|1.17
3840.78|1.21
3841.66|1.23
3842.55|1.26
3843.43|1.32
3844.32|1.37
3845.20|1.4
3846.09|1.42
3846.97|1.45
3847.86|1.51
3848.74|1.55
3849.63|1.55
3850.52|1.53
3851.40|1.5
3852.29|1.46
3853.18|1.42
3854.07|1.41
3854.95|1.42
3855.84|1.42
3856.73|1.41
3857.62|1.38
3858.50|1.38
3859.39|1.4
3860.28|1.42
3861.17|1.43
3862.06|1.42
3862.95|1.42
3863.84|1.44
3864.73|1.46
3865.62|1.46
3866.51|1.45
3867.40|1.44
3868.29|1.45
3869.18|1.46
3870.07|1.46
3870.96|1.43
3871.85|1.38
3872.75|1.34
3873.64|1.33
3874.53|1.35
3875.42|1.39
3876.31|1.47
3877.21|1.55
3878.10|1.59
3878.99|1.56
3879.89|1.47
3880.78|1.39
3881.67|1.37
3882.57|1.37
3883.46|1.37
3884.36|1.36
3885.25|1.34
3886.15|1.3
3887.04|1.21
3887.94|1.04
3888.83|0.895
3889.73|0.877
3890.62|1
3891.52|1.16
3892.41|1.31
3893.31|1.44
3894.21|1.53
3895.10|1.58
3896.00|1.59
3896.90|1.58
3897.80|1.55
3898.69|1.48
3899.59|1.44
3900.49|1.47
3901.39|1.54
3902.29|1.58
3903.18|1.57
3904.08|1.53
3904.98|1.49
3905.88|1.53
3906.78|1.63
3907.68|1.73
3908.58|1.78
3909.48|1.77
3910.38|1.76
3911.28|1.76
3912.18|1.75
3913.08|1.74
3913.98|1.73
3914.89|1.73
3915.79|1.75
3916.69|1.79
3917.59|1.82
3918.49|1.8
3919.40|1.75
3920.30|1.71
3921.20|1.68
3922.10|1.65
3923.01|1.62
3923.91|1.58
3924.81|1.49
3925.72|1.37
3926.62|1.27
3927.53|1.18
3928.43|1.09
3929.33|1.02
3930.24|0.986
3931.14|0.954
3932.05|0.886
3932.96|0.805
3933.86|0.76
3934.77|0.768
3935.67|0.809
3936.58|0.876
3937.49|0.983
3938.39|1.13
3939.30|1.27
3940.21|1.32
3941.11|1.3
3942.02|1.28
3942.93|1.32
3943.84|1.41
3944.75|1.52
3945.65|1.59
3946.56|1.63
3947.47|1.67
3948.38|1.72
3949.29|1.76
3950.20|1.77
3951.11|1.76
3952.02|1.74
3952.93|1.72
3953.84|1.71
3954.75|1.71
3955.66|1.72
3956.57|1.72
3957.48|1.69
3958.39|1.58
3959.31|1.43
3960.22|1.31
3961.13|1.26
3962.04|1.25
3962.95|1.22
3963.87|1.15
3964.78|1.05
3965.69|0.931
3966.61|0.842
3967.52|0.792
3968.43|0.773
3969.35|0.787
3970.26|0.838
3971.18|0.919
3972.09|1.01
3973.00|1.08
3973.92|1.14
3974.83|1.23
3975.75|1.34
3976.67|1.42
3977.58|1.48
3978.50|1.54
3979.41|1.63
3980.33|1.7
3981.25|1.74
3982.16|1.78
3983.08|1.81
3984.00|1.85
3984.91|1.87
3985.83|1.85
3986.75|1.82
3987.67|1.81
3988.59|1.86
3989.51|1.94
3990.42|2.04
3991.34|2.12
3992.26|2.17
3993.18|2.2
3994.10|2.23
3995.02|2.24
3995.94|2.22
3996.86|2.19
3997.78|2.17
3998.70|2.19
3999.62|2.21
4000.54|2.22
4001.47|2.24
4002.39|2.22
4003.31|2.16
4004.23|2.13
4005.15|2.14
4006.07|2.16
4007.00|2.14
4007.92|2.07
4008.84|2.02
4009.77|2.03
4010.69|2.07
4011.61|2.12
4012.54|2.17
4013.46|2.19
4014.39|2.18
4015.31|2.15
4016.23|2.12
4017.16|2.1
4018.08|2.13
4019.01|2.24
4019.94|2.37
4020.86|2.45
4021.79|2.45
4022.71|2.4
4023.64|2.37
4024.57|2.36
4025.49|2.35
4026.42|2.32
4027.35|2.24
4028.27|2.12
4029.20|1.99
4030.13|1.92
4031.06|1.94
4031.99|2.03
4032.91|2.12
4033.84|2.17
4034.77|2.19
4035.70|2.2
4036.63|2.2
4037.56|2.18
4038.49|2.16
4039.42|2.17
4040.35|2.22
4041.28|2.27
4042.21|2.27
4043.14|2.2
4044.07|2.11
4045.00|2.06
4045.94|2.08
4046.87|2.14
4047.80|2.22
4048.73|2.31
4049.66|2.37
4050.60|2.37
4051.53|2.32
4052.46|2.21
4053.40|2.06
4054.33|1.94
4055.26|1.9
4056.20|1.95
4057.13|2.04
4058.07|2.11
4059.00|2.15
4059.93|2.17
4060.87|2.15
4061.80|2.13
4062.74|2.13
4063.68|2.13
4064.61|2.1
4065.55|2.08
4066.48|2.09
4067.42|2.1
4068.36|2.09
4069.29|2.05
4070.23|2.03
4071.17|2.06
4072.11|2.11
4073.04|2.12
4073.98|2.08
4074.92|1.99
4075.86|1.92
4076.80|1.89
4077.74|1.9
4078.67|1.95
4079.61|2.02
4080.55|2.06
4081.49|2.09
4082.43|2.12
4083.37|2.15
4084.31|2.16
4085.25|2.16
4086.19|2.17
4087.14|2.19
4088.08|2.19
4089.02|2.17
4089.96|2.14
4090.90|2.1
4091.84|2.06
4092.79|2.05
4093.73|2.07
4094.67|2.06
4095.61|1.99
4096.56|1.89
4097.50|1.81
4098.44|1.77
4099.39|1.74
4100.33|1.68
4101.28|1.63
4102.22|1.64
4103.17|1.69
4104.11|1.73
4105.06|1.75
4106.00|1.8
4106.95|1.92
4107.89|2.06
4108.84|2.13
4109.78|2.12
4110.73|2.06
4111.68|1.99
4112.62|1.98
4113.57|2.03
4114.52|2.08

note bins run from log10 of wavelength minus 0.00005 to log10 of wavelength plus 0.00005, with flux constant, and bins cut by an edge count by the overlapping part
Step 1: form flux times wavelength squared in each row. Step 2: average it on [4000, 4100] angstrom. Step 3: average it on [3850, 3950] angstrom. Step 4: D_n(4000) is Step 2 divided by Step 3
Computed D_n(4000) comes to 1.61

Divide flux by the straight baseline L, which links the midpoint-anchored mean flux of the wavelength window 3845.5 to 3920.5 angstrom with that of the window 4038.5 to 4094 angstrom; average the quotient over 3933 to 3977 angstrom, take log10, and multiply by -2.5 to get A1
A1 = 0.32 mag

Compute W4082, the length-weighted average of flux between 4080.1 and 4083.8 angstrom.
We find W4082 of 2.1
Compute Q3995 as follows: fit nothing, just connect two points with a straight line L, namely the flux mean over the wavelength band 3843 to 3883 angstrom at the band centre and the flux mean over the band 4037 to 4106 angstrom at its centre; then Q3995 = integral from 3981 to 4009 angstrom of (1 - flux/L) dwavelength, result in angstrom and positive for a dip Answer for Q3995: -3.5 angstrom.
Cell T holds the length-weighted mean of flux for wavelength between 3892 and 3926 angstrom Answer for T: 1.62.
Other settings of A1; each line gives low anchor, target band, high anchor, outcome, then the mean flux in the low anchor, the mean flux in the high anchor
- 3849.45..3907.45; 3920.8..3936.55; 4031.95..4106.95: 0.335 mag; 1.42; 2.06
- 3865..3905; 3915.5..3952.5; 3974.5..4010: 0.195 mag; 1.4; 1.96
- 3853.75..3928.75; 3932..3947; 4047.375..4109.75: 0.361 mag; 1.48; 2.04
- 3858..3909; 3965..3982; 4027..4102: 0.424 mag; 1.42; 2.08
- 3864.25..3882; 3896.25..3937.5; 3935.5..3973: -0.054 mag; 1.44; 1.32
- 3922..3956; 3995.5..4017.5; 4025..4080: -0.192 mag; 1.34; 2.12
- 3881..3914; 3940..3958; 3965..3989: -0.147 mag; 1.46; 1.37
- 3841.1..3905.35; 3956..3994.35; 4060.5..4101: 0.168 mag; 1.41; 2.04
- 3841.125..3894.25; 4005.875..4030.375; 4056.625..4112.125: -0.203 mag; 1.38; 2.02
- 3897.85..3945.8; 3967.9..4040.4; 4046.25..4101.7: -0.105 mag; 1.43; 2.07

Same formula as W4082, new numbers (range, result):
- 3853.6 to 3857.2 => 1.41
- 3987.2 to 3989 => 1.83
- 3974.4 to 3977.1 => 1.33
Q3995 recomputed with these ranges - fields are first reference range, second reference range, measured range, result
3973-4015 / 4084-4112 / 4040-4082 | -3.17 angstrom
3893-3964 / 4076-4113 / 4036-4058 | -3.97 angstrom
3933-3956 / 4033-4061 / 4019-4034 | -1.64 angstrom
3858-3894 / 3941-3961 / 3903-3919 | -2.57 angstrom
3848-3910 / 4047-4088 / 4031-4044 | -1.14 angstrom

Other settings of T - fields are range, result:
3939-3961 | 1.57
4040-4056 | 2.17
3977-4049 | 2.1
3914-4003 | 1.52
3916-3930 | 1.52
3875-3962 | 1.44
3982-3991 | 1.87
